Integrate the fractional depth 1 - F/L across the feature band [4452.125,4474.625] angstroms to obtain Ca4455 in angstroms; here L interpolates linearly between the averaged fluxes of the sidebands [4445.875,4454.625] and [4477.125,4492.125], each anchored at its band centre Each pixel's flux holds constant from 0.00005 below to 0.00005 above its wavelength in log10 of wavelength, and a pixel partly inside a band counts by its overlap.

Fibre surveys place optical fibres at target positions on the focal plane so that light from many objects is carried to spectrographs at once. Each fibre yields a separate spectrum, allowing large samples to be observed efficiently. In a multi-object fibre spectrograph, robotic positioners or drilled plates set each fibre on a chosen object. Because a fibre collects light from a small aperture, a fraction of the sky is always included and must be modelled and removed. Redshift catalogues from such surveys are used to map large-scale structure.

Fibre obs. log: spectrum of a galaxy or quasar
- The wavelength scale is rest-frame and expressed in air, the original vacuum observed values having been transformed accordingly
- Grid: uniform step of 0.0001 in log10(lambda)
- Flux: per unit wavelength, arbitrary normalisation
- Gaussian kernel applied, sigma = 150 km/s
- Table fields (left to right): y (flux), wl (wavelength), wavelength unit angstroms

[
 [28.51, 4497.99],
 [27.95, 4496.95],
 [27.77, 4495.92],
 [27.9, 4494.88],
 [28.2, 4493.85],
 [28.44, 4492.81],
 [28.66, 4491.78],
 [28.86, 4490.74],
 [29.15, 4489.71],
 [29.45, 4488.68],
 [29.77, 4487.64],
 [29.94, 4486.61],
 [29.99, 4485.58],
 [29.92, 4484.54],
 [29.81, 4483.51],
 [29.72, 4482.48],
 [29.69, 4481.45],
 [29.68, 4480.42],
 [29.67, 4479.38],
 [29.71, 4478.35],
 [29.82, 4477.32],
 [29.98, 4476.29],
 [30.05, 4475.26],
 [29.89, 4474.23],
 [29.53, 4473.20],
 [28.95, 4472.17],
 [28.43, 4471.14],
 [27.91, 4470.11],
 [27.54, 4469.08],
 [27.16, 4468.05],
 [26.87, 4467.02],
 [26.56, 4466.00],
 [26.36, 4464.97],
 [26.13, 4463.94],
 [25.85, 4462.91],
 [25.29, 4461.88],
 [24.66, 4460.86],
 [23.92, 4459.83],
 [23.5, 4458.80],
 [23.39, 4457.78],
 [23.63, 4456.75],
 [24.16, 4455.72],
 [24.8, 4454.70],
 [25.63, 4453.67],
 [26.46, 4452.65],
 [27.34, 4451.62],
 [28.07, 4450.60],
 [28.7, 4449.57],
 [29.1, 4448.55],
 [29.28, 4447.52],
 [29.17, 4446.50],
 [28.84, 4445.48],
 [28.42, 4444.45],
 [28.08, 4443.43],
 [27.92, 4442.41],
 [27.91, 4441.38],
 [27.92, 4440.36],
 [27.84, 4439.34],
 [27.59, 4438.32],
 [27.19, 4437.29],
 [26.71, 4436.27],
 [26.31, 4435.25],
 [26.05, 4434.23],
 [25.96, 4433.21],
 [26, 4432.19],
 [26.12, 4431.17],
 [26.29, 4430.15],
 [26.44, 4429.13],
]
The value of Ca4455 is 1.8 angstroms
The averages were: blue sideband 27.8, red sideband 29.6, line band 26.2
